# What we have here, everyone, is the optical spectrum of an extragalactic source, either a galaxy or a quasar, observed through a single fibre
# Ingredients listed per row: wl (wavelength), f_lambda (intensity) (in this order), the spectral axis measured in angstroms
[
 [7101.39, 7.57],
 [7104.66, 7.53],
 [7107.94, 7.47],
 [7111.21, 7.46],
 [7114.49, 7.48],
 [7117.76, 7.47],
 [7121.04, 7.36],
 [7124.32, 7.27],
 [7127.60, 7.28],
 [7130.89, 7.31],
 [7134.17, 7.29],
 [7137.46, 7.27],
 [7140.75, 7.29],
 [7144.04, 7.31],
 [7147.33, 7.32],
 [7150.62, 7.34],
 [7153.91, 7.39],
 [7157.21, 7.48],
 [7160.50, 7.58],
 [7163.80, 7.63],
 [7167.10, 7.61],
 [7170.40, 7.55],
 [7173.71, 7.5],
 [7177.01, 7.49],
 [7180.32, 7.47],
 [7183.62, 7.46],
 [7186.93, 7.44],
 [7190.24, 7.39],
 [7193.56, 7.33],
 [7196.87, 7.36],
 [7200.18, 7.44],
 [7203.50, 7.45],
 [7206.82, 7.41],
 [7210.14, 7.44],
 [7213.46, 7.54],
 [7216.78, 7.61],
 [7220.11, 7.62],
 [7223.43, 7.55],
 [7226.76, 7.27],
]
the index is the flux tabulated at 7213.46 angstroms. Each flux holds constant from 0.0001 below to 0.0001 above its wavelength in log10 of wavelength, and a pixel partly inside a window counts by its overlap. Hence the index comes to 7.54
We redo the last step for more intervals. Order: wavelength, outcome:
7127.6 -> 7.28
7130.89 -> 7.31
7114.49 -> 7.48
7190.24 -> 7.39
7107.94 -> 7.47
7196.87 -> 7.36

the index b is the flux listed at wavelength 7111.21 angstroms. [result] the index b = 7.46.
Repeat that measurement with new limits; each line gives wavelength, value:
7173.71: 7.5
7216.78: 7.61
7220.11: 7.62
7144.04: 7.31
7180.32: 7.47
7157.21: 7.48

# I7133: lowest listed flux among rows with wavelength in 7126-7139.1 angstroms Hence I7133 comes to 7.27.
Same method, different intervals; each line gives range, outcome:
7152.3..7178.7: 7.39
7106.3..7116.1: 7.46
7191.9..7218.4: 7.33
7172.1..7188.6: 7.44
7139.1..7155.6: 7.29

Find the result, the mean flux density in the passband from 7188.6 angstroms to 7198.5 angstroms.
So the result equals 7.36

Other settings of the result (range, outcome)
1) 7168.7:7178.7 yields 7.51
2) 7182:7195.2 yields 7.4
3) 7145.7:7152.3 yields 7.34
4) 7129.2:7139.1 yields 7.29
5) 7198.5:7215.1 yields 7.46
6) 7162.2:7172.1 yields 7.59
